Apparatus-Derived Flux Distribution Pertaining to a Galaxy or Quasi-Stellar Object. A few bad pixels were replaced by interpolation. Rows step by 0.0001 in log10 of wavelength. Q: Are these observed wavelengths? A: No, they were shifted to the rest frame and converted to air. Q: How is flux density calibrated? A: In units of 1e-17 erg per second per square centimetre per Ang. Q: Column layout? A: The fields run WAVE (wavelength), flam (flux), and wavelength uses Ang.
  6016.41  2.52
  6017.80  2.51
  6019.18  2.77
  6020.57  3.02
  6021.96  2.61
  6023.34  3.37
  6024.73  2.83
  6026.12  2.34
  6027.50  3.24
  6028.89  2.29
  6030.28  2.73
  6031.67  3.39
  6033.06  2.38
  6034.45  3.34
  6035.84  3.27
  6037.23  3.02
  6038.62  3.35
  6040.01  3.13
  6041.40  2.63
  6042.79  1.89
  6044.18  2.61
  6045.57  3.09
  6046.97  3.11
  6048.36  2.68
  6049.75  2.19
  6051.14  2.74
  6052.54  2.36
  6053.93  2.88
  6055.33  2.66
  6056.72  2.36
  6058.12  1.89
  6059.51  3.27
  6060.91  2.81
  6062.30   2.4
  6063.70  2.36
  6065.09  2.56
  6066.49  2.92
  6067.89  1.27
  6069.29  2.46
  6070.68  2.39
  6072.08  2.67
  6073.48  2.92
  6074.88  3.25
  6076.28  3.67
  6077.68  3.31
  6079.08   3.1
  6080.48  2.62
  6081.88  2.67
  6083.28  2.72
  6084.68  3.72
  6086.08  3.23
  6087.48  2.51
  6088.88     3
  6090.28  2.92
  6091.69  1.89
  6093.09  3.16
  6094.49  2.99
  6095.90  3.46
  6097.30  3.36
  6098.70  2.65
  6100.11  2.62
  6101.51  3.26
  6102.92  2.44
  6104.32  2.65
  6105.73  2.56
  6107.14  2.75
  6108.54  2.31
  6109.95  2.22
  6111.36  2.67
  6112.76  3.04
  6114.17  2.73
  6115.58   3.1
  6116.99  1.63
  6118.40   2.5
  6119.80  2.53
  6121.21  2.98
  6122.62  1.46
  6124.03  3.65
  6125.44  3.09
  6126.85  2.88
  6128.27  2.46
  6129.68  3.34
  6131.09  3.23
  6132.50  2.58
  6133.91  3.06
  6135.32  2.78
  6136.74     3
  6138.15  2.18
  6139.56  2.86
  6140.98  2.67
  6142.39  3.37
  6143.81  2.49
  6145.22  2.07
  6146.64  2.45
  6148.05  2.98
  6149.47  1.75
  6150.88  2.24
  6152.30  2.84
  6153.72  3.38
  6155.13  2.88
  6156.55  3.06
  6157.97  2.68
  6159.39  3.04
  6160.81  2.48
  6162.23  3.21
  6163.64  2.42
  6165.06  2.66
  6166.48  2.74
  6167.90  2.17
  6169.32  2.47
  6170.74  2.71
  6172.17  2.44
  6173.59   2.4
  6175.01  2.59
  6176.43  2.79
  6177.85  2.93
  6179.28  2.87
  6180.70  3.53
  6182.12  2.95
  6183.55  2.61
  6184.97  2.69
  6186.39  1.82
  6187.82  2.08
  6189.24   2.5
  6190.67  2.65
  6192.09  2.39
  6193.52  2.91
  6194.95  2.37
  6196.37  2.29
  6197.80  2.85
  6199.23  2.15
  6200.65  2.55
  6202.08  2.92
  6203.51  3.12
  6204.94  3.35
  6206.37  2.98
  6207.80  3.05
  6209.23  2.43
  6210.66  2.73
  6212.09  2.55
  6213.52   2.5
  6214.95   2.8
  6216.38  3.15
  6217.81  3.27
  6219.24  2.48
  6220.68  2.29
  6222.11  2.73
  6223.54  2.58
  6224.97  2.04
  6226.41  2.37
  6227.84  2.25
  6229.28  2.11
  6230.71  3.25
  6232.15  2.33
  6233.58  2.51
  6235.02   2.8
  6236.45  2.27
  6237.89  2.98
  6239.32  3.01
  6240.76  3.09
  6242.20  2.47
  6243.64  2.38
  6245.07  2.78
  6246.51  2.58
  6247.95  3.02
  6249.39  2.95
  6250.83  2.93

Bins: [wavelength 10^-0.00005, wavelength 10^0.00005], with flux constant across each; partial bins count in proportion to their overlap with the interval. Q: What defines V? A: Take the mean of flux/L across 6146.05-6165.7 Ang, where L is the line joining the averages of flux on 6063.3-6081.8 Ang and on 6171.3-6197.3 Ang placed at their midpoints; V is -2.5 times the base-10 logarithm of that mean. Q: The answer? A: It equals -0.035 mag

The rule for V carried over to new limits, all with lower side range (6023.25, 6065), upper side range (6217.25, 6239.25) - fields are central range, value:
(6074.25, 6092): -0.11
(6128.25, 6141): -0.08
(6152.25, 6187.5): -0.04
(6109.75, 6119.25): 0.04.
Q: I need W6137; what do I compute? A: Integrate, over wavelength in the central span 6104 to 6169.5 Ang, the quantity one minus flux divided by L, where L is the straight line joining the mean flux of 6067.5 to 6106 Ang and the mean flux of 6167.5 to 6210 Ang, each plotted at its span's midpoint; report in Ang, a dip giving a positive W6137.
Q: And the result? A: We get 1.6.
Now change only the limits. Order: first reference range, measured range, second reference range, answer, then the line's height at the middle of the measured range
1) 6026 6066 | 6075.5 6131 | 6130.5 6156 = -2.1 Ang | 2.72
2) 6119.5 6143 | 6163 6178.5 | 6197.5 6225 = 1.2 Ang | 2.79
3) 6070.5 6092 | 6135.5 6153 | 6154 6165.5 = 1.7 Ang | 2.85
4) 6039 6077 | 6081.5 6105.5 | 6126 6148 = -1.7 Ang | 2.7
